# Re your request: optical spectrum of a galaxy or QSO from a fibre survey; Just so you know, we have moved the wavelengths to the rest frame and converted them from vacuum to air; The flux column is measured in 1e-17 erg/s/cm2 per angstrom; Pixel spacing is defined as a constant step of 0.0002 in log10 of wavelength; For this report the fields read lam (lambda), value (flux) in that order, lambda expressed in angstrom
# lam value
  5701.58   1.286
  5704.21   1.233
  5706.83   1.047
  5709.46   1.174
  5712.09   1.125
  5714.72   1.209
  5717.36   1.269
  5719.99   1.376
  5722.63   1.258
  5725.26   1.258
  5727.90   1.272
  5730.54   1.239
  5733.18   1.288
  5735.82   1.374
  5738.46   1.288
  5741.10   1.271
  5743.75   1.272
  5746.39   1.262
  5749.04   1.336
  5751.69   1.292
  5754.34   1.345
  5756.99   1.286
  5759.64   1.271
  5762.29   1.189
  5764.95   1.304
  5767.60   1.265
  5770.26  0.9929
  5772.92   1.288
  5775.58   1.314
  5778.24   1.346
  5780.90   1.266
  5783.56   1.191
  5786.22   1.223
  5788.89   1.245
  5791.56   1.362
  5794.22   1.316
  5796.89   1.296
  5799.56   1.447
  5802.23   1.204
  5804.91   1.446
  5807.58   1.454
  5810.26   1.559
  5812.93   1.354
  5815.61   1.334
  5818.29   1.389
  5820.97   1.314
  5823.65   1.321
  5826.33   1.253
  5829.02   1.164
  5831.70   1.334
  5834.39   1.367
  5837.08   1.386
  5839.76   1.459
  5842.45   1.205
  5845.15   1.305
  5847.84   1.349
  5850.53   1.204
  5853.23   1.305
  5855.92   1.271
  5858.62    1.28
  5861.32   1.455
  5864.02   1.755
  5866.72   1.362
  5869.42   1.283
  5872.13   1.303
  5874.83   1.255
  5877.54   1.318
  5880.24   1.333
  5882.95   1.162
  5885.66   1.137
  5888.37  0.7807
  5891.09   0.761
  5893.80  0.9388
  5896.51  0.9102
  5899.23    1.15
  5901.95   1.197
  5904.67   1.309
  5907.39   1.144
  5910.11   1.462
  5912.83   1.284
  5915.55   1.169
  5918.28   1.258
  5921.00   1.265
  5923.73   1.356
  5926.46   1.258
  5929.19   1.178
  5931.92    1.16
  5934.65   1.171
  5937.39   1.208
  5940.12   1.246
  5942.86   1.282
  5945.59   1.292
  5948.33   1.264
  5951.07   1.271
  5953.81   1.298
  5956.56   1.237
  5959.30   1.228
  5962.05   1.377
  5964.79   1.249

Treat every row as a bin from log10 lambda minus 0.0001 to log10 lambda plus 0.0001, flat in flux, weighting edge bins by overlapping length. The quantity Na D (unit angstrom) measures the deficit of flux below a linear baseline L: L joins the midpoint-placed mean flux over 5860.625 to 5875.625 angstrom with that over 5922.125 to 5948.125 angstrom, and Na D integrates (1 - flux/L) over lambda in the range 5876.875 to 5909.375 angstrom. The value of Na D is 5.9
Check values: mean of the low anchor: 1.41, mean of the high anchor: 1.24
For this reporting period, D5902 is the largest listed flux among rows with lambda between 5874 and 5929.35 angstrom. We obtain 1.462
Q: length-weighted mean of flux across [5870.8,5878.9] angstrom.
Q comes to 1.29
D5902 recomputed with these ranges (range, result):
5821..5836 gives 1.367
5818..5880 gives 1.755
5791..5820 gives 1.559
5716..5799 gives 1.376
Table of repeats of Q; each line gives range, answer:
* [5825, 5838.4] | 1.3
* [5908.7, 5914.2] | 1.37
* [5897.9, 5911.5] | 1.25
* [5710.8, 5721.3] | 1.24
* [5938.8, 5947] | 1.27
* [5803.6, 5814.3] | 1.45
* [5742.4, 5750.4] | 1.29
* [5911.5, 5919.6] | 1.24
